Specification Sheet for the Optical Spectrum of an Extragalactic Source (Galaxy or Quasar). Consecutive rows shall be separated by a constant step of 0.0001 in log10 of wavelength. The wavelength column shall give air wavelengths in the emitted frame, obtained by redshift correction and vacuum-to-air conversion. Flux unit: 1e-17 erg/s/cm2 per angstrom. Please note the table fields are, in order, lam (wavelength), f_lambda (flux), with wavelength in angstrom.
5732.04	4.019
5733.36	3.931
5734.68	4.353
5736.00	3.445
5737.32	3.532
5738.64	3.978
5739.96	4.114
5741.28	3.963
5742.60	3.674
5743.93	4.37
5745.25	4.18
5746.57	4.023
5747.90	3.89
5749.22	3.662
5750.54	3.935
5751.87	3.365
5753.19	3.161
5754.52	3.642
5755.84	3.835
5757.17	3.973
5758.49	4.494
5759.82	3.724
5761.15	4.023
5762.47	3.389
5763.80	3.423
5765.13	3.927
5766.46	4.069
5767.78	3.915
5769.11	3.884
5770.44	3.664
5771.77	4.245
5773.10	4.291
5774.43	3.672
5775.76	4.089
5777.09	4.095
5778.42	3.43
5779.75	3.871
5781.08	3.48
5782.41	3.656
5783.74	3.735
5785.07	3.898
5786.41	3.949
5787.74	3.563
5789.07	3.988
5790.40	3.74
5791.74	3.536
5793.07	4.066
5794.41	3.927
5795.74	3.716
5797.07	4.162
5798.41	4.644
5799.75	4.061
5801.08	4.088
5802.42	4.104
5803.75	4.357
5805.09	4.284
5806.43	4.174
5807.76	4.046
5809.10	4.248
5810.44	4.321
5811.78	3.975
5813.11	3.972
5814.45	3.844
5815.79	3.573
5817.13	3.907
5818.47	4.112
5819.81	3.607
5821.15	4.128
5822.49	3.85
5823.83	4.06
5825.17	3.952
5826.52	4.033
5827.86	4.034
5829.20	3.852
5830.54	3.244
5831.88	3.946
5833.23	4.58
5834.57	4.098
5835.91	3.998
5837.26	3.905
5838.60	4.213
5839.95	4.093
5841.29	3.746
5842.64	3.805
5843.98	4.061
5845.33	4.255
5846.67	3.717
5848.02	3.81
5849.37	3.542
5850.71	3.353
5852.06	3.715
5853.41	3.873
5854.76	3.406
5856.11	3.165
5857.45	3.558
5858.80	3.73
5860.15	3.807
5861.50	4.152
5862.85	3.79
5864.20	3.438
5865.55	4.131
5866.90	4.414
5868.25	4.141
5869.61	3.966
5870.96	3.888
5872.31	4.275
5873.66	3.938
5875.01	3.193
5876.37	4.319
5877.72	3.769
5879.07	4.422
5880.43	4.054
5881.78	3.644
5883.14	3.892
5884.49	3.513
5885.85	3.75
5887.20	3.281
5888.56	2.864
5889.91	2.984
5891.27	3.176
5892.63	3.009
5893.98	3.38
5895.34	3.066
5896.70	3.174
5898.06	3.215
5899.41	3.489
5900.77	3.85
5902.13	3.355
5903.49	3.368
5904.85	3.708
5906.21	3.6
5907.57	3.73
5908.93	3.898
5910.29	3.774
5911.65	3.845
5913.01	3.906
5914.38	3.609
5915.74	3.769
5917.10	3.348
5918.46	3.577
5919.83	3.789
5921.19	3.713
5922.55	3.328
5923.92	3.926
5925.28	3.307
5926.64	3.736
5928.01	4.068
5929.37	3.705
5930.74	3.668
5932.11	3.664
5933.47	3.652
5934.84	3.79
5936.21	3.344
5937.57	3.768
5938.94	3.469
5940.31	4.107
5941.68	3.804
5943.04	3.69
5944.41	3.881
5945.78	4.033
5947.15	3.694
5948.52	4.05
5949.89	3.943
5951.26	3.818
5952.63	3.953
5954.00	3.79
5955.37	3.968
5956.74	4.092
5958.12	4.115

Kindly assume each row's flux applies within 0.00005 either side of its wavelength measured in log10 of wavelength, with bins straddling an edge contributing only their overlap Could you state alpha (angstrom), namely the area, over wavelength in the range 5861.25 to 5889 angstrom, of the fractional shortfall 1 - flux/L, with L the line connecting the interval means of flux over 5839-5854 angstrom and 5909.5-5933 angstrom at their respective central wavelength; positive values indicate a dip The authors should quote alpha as -0.6 angstrom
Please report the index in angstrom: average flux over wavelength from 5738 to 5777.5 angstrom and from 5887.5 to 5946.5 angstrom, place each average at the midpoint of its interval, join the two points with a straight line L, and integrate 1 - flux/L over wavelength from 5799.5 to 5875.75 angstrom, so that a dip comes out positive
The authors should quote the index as -3.8 angstrom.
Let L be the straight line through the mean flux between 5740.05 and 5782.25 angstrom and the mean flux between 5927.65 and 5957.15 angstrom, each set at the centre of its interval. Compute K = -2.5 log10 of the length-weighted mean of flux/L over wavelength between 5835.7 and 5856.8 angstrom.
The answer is 0.01 mag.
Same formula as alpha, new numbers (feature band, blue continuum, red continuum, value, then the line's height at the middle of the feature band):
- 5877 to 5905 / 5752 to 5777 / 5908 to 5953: 2.2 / 3.77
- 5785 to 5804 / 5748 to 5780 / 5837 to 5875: -0.7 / 3.83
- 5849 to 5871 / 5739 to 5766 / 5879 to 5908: -1.4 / 3.55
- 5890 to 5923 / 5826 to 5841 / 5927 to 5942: 2.4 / 3.8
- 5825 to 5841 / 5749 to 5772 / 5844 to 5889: -0.9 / 3.79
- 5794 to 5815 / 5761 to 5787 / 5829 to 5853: -1.5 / 3.86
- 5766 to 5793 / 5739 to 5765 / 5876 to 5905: -0.5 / 3.77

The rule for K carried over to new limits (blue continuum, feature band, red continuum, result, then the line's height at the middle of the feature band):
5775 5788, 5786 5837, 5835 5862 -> -0.06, 3.79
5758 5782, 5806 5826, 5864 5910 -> -0.06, 3.78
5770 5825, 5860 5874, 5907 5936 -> -0.05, 3.81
